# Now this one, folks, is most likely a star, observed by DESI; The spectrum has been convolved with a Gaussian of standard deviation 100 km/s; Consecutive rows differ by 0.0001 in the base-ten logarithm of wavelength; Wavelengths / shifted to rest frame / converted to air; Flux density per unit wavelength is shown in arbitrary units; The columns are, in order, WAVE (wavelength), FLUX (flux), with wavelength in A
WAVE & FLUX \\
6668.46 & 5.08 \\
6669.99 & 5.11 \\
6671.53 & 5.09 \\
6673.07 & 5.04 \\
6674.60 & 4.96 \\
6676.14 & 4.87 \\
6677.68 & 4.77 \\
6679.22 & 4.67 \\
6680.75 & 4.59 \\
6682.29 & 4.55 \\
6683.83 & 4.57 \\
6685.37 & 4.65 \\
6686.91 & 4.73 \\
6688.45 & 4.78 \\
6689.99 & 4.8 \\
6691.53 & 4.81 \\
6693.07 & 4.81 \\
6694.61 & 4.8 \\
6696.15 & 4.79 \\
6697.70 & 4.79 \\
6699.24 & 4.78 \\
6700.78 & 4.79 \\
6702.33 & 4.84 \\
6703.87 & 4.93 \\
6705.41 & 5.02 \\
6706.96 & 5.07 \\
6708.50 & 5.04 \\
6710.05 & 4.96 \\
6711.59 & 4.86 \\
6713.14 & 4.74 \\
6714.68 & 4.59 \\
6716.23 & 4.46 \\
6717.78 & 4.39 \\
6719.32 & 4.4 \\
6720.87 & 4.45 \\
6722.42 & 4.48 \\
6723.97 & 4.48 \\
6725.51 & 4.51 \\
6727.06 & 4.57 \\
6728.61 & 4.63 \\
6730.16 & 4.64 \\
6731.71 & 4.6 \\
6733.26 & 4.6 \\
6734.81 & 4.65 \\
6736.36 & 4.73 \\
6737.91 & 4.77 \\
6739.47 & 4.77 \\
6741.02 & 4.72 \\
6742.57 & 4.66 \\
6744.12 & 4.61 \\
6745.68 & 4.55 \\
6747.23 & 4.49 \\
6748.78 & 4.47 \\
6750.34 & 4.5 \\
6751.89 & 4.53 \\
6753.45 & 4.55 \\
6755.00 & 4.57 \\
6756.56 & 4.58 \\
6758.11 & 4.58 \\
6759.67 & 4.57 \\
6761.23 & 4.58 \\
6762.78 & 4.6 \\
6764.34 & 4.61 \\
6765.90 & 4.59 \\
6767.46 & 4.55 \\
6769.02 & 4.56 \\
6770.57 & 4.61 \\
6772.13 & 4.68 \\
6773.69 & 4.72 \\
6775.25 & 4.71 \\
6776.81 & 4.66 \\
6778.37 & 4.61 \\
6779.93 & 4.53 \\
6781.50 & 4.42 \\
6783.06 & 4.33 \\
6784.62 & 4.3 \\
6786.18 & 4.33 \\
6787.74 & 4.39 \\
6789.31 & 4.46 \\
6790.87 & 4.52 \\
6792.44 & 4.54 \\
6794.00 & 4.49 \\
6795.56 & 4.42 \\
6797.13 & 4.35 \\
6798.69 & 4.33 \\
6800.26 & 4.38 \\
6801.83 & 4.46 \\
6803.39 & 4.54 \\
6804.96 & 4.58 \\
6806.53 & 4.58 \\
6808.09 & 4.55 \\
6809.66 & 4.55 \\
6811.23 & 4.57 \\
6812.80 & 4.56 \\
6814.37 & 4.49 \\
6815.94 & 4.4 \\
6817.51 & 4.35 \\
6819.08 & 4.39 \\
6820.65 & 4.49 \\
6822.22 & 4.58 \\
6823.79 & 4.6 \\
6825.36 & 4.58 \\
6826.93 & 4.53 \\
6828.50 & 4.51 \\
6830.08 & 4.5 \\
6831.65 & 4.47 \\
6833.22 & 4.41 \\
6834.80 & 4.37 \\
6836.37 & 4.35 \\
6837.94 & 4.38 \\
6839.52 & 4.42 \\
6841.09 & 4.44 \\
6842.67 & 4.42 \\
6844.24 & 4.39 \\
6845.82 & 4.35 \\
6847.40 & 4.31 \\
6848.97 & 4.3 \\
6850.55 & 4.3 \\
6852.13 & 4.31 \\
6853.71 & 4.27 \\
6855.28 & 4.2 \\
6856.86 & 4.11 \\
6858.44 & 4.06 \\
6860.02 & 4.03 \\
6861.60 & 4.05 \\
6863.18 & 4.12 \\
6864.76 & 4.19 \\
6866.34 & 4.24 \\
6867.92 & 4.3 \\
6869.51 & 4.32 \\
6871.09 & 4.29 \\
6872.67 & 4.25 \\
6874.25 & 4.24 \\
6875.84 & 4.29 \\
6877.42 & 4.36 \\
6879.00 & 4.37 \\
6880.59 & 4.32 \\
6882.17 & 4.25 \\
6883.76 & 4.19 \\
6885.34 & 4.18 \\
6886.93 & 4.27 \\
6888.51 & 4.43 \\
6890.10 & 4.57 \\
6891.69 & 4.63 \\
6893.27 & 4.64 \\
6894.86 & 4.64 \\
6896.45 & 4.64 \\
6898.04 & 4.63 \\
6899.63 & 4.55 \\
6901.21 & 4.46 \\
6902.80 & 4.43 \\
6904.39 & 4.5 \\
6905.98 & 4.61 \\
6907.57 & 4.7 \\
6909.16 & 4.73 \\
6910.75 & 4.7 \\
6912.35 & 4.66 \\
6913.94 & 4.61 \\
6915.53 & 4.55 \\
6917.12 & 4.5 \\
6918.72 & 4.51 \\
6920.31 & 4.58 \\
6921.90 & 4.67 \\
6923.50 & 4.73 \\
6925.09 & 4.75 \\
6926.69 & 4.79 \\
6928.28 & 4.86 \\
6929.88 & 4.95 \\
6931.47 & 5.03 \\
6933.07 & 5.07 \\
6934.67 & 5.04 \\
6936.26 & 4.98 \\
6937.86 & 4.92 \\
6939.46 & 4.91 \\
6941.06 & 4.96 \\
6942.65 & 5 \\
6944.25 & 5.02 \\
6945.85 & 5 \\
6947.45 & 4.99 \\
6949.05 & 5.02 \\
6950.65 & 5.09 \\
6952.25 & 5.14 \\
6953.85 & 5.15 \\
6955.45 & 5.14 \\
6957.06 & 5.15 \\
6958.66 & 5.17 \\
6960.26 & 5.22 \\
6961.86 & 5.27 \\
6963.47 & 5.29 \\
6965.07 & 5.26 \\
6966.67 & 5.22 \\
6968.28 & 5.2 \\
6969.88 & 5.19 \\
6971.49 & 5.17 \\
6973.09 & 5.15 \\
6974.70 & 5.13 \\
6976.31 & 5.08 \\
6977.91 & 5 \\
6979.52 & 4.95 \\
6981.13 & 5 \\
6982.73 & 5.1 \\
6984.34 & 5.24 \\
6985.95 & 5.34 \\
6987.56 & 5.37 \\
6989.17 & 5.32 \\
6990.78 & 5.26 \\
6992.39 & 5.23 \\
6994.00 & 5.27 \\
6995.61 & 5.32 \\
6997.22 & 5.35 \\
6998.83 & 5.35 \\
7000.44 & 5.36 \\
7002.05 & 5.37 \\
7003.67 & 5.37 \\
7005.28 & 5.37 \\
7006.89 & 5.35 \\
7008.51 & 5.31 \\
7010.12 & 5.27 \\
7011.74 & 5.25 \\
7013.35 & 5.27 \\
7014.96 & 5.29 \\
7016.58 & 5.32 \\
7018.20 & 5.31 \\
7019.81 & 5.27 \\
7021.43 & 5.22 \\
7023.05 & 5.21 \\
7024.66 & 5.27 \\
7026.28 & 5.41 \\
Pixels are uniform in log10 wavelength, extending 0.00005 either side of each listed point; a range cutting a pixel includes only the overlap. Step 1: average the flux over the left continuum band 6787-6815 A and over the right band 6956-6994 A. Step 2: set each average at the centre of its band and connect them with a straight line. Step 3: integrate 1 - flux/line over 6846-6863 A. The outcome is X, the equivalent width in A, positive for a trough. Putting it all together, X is 1.8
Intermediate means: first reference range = 4.49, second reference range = 5.19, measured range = 4.2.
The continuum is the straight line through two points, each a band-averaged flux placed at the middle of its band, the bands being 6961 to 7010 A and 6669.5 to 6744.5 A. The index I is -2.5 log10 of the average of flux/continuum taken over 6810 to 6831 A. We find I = 0.100 mag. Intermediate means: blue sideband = 4.73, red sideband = 5.24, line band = 4.5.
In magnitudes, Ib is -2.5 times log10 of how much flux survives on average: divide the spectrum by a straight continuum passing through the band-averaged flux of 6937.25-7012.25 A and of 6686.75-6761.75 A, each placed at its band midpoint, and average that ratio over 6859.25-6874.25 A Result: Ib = 0.18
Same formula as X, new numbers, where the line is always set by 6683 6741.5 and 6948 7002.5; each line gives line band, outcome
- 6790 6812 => 1.7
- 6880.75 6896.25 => 1.9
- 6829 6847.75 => 2.0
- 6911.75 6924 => 1.2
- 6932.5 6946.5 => 0.4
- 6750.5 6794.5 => 2.6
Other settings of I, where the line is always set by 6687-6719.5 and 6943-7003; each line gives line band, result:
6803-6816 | 0.09 mag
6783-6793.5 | 0.12 mag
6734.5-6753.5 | 0.05 mag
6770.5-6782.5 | 0.07 mag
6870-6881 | 0.17 mag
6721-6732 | 0.06 mag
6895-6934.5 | 0.09 mag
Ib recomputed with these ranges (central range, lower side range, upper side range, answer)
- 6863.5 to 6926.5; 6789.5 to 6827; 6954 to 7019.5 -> 0.089 mag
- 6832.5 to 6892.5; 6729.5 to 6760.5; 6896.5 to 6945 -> 0.097 mag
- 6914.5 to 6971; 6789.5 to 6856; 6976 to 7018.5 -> 0.006 mag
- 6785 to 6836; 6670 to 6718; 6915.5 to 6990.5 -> 0.100 mag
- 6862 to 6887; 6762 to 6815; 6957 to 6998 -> 0.137 mag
